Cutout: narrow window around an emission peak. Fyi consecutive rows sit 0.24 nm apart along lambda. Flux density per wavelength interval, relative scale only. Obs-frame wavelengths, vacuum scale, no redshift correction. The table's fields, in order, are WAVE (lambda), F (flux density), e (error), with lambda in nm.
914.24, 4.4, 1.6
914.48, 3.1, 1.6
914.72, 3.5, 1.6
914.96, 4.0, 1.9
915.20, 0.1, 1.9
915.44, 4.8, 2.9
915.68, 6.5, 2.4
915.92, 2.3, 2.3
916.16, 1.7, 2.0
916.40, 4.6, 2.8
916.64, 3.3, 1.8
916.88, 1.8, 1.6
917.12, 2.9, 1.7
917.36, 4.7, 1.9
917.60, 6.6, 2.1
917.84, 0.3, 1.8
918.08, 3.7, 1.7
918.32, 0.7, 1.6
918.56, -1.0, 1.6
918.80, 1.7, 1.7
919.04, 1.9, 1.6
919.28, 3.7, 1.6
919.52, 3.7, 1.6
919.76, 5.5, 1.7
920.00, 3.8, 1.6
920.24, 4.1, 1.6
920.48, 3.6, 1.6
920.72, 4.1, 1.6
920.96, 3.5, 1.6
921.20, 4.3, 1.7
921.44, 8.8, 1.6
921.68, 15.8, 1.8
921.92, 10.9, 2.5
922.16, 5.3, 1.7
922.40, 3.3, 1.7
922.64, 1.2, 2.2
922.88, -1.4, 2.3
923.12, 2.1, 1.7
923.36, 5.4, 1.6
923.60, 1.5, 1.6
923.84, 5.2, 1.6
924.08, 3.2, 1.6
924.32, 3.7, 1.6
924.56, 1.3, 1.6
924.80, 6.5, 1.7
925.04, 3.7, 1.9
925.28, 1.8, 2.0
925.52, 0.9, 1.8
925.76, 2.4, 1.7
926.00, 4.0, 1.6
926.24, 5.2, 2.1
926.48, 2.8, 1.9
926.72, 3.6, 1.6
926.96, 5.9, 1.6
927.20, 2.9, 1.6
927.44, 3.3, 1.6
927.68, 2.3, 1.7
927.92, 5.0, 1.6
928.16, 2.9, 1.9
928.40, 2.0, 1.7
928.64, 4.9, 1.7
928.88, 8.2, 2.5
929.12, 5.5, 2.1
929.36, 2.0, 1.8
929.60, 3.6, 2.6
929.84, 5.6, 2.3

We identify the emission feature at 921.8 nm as H-beta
